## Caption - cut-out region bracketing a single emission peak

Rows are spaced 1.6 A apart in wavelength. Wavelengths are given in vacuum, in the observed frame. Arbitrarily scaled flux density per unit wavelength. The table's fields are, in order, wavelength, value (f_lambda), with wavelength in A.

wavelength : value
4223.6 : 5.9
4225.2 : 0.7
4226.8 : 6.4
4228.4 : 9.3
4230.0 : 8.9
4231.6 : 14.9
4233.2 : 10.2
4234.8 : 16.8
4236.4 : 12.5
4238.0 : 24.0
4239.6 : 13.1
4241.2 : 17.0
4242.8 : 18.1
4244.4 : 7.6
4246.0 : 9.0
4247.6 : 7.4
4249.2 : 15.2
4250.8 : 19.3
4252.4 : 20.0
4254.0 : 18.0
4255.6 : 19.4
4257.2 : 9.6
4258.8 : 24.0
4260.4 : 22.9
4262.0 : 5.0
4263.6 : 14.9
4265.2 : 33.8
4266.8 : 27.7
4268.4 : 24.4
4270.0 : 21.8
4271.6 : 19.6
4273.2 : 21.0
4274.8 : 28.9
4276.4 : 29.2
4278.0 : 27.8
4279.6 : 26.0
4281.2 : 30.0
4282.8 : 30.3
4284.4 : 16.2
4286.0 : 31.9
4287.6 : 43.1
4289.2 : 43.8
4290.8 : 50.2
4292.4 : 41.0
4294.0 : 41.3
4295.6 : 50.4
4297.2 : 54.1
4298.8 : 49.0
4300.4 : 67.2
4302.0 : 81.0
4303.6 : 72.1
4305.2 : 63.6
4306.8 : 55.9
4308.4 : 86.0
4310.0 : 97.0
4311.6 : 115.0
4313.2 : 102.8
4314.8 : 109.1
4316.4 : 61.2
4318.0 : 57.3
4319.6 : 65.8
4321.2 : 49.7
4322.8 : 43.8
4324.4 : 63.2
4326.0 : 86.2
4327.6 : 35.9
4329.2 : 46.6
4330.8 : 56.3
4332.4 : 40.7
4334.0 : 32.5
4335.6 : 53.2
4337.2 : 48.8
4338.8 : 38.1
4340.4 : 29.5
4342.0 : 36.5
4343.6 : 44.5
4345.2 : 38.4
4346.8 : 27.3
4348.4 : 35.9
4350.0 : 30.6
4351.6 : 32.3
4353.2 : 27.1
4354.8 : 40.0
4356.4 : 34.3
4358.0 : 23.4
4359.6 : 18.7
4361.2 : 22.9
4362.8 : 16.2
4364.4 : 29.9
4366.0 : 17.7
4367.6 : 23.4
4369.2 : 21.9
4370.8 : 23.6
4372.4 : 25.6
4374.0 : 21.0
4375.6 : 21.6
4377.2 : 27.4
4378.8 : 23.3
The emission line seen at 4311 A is Lyman alpha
